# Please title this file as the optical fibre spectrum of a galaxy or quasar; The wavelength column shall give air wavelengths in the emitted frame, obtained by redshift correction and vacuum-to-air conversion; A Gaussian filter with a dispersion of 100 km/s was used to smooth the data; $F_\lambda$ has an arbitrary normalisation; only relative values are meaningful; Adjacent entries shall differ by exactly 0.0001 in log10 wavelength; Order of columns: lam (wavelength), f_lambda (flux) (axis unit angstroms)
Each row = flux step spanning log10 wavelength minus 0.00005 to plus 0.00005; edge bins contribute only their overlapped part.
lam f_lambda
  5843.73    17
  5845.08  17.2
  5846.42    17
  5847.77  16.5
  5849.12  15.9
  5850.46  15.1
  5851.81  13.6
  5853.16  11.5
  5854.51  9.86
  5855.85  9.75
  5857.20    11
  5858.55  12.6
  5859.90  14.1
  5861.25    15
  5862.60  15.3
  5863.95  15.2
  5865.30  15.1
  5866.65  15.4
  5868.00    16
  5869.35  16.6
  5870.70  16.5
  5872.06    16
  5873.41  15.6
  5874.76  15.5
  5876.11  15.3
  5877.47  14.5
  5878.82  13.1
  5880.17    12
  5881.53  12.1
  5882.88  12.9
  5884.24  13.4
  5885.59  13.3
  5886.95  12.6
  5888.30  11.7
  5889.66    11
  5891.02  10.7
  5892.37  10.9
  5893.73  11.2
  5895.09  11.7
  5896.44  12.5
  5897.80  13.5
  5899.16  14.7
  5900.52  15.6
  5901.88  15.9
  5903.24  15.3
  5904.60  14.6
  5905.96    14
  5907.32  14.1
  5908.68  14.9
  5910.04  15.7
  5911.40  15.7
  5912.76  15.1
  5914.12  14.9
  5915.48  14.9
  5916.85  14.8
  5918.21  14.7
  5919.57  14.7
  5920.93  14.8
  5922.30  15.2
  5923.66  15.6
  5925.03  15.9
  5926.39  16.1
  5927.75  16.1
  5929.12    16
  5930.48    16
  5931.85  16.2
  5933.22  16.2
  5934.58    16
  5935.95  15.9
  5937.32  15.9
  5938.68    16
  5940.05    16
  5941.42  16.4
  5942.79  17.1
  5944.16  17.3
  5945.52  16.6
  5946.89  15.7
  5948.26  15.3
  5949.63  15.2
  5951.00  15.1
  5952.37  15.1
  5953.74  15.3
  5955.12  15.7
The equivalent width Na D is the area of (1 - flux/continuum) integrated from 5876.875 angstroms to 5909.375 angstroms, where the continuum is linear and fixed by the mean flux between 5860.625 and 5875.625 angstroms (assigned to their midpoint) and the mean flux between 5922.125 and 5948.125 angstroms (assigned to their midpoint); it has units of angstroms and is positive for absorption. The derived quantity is 5.5 angstroms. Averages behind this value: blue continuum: 15.7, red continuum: 16.1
